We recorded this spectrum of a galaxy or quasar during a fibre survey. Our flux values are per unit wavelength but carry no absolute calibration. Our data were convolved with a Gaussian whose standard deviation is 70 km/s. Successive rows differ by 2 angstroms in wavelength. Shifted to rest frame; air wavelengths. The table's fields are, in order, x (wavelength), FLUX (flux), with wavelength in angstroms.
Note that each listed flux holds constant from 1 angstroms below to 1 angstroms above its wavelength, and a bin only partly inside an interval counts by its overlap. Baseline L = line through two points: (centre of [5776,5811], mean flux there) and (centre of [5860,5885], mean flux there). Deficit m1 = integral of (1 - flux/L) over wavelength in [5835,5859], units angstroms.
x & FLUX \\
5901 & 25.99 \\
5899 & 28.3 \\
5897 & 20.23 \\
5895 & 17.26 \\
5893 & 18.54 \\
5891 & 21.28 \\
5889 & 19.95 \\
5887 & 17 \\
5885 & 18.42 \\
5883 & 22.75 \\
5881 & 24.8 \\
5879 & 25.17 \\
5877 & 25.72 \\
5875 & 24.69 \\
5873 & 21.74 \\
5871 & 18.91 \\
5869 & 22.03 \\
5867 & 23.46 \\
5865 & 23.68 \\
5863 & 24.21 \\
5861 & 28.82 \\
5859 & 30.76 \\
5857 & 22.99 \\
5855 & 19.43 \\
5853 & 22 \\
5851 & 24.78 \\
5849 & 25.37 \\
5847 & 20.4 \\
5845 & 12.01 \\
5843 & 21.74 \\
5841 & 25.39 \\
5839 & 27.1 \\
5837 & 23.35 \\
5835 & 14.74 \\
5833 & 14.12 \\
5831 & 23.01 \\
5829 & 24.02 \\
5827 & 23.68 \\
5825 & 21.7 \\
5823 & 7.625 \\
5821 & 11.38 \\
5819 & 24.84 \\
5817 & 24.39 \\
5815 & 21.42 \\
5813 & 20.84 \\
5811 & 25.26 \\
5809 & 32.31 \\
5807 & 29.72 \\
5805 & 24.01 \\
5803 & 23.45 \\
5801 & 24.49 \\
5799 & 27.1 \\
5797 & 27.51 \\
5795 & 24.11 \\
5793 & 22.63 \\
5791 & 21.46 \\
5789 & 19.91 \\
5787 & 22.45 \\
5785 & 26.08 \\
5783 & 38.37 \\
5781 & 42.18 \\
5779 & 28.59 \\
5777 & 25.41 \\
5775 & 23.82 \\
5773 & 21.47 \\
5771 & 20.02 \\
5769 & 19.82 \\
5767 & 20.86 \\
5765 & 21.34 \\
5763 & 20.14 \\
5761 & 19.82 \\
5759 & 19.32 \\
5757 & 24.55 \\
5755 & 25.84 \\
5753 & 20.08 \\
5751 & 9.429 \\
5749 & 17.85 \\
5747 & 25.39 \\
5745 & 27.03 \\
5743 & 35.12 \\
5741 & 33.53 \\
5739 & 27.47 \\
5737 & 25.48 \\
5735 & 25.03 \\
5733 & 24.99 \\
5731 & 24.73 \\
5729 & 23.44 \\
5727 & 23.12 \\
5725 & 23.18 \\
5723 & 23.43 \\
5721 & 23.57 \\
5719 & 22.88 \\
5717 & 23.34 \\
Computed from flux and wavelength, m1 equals 2.4 angstroms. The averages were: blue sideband 27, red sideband 23.6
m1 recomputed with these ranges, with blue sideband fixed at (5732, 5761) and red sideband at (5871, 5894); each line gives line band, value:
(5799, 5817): -1.7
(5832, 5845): 1.2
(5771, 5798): -3.1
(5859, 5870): -1.5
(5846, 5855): -0.2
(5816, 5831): 1.9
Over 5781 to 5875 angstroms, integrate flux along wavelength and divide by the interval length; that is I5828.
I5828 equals 23.2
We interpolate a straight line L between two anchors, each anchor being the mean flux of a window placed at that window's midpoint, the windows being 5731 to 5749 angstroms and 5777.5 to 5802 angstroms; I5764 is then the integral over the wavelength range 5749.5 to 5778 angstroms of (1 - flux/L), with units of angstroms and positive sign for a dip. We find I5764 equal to 6.7 angstroms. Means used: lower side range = 27.3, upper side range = 27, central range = 20.8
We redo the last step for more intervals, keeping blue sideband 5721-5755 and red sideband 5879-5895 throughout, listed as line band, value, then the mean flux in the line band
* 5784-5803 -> -0.9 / 23.9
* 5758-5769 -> 1.6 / 20.3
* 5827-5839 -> 0.6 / 20.8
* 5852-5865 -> -2.1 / 24.6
